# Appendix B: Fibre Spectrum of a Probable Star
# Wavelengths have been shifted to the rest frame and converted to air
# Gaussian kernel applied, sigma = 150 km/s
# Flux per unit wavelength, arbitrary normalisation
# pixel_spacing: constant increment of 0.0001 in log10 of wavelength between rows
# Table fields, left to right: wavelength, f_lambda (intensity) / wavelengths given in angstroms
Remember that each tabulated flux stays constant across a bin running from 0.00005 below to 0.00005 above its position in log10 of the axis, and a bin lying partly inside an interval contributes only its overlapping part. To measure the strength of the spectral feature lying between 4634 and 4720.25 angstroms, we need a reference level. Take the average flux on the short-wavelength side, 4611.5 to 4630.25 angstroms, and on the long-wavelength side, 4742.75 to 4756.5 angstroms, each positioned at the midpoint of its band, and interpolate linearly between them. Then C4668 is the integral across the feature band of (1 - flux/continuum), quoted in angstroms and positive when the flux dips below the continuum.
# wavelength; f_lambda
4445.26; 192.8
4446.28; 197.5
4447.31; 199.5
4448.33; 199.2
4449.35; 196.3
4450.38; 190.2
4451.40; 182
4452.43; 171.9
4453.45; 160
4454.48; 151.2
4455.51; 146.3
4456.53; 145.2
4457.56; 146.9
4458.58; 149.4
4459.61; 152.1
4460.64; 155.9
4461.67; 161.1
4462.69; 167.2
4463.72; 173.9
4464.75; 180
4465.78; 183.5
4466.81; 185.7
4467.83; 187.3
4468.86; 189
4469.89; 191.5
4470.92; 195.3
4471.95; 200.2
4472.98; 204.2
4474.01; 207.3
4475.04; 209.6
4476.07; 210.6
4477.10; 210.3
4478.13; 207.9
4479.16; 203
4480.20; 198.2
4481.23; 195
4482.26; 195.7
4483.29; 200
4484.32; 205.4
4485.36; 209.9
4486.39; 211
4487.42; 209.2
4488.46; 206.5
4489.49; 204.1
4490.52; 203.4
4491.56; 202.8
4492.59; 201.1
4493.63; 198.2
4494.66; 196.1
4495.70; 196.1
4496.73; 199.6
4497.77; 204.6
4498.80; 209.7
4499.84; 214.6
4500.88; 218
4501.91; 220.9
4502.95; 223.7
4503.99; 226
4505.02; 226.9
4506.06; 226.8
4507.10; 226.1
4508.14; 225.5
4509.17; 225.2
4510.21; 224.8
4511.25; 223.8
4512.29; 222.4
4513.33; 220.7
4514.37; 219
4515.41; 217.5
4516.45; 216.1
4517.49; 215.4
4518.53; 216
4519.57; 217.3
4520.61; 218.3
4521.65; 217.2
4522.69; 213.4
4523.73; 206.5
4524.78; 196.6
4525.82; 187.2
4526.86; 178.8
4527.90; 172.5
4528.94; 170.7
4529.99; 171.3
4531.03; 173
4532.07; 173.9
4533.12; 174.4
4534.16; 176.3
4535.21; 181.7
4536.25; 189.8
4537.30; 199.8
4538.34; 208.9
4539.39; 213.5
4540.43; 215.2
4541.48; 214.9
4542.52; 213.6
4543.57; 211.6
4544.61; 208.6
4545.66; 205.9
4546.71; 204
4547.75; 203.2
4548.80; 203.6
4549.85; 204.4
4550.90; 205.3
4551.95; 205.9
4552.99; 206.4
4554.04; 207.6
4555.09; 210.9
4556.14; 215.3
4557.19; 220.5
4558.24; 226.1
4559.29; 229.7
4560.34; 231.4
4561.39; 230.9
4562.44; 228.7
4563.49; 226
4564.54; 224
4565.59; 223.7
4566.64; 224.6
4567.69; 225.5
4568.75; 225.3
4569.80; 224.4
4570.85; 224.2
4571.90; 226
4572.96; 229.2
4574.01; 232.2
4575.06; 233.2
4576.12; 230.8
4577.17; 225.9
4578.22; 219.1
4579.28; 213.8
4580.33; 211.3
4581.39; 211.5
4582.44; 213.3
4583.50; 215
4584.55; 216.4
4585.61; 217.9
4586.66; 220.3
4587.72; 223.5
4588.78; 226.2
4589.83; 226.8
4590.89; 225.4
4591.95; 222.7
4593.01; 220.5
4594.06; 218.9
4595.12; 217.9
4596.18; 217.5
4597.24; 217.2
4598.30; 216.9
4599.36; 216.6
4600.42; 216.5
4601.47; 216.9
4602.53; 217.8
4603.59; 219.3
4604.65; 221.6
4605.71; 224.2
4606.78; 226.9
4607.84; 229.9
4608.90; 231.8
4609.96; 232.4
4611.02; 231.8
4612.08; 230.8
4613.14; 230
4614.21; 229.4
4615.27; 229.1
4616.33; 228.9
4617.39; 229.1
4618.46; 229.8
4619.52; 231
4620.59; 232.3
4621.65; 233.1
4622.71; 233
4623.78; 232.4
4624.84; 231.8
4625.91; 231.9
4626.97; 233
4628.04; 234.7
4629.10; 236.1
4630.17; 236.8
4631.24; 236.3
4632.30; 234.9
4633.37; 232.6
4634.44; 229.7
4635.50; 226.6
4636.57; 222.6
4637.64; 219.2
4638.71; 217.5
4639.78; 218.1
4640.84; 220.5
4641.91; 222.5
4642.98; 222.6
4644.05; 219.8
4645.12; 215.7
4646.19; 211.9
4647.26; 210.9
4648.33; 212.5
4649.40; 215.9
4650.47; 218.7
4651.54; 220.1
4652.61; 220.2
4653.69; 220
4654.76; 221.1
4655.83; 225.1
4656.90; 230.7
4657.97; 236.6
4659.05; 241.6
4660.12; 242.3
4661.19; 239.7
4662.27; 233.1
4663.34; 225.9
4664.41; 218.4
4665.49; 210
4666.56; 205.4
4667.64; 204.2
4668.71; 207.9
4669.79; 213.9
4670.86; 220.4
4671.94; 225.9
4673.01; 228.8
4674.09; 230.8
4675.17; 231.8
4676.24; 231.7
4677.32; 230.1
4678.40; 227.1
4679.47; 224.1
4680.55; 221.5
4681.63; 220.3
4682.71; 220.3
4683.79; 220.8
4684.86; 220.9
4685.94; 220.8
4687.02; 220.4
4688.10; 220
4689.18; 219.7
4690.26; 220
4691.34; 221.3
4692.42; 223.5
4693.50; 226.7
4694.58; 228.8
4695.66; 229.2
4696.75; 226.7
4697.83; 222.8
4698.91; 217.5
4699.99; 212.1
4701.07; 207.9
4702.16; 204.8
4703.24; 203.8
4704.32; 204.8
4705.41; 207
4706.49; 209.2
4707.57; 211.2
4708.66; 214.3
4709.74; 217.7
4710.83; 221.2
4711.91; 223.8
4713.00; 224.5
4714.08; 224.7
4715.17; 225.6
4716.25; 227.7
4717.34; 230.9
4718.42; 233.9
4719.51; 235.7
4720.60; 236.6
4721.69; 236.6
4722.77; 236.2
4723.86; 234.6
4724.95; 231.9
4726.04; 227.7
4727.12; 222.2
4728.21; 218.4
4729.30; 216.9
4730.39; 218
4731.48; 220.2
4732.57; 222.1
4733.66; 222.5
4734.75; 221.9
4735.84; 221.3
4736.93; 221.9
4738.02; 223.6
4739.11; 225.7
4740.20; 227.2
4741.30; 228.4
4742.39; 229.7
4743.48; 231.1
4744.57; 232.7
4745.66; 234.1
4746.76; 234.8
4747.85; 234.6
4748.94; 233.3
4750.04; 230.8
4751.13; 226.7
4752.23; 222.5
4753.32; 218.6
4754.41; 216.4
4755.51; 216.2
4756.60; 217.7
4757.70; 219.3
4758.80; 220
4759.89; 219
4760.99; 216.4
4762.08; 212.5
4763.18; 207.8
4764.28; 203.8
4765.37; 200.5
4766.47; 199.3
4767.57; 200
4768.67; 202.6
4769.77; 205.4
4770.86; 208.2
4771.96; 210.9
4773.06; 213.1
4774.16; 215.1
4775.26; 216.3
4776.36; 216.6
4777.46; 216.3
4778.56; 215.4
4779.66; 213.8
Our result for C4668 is 3.2 angstroms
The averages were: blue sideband 232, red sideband 227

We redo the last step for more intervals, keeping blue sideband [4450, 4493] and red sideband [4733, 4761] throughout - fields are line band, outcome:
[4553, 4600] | -4.7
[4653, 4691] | -1.6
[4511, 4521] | -1.3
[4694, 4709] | 0.3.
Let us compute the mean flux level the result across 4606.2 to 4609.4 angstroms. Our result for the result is 229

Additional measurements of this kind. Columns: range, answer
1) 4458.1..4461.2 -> 152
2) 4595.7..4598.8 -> 217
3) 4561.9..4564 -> 228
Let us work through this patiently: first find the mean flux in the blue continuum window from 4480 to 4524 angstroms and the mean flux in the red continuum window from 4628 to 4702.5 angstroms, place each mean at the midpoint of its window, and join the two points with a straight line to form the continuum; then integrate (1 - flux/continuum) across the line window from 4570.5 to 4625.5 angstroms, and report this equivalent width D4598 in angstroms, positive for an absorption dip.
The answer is -1.4 angstroms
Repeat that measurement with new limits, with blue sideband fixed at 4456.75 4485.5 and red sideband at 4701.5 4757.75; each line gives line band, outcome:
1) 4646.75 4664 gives -1.0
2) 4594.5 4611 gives -1.3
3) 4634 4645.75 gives -0.6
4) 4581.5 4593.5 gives -1.0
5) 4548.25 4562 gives -1.1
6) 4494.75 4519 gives -3.2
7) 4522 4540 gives 0.7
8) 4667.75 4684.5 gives -0.5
